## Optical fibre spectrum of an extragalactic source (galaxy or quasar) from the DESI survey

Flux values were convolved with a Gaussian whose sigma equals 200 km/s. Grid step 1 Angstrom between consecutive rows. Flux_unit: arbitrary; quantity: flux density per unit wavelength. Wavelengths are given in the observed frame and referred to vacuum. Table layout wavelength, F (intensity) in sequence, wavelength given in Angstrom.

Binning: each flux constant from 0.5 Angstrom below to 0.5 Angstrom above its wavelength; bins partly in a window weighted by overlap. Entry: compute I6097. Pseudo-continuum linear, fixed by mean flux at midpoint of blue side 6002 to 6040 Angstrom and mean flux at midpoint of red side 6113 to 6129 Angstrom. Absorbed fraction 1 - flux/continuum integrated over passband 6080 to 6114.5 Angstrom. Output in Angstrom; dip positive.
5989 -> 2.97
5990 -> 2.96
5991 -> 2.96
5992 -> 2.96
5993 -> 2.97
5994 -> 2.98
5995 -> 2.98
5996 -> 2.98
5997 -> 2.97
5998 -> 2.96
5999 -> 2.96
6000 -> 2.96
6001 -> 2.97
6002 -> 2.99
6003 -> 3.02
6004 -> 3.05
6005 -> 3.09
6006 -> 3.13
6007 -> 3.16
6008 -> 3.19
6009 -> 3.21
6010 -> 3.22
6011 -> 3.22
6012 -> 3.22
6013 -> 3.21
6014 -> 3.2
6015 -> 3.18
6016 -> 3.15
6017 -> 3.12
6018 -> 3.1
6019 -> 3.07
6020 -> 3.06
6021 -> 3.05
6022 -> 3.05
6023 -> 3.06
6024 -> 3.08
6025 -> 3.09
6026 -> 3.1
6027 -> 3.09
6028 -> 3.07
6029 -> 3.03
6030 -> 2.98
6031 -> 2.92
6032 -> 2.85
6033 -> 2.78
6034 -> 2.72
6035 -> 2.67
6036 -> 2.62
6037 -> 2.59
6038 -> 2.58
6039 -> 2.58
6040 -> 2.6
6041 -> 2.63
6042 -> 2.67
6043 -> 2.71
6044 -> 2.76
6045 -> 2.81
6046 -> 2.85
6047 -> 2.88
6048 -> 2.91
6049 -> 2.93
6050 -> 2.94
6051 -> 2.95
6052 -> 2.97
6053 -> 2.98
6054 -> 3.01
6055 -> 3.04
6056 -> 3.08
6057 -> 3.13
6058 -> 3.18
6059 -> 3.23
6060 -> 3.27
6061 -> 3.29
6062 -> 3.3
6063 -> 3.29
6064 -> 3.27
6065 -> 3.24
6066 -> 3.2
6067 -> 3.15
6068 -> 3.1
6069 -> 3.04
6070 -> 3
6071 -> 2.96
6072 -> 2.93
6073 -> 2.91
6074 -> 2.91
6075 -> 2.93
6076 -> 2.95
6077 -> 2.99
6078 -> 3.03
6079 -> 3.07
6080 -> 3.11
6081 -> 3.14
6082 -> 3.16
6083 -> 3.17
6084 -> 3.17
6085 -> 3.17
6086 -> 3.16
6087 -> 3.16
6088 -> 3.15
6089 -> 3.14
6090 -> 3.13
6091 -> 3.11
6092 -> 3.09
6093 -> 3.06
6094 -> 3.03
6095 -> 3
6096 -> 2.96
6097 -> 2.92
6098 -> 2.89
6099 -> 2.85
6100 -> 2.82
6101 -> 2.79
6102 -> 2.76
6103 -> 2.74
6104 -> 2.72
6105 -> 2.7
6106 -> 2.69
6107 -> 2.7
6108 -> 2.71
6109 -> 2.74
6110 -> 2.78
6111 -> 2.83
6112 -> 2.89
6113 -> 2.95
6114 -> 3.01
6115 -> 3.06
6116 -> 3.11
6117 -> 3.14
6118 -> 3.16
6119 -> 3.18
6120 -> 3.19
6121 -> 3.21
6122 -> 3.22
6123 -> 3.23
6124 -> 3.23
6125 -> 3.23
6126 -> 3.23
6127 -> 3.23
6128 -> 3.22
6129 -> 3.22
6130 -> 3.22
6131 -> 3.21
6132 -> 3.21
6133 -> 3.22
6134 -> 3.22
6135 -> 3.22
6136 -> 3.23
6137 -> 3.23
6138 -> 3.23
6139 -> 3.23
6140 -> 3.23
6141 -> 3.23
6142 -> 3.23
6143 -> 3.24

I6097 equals 2.0 Angstrom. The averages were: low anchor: 3.01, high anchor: 3.17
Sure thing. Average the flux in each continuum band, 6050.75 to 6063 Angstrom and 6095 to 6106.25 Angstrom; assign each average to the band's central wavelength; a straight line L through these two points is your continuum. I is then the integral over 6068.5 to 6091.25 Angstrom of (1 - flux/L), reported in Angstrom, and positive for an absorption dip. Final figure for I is -0.8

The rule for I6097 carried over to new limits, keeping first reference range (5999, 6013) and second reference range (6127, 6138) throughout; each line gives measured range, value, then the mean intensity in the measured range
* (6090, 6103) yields 1.02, 2.94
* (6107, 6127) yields 0.96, 3.05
